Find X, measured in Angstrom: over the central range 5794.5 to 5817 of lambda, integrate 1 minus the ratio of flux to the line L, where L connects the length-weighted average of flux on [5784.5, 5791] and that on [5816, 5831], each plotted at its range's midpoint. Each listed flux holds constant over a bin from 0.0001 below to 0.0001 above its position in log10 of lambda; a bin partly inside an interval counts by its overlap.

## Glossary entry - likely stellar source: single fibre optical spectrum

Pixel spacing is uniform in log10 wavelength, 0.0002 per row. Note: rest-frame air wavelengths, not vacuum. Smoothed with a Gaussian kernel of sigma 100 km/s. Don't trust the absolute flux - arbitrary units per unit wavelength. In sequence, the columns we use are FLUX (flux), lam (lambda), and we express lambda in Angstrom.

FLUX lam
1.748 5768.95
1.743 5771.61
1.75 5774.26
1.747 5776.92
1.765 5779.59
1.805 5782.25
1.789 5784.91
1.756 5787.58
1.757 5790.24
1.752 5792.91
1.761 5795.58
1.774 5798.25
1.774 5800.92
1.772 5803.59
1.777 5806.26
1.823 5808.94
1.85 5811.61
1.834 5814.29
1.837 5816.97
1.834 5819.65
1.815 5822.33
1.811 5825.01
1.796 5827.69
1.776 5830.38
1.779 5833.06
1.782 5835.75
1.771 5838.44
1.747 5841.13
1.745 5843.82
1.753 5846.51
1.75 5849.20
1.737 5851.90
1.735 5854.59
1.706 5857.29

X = -0.1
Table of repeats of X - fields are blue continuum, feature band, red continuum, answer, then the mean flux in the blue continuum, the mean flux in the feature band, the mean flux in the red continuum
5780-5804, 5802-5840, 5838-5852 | -0.9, 1.77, 1.8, 1.75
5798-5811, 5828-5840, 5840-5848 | -0.1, 1.79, 1.78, 1.75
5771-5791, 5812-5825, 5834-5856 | -0.5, 1.77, 1.83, 1.75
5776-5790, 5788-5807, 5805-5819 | 0.3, 1.77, 1.77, 1.82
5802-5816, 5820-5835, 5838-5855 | -0.1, 1.81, 1.8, 1.75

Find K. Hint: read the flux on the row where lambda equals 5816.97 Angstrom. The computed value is 1.837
